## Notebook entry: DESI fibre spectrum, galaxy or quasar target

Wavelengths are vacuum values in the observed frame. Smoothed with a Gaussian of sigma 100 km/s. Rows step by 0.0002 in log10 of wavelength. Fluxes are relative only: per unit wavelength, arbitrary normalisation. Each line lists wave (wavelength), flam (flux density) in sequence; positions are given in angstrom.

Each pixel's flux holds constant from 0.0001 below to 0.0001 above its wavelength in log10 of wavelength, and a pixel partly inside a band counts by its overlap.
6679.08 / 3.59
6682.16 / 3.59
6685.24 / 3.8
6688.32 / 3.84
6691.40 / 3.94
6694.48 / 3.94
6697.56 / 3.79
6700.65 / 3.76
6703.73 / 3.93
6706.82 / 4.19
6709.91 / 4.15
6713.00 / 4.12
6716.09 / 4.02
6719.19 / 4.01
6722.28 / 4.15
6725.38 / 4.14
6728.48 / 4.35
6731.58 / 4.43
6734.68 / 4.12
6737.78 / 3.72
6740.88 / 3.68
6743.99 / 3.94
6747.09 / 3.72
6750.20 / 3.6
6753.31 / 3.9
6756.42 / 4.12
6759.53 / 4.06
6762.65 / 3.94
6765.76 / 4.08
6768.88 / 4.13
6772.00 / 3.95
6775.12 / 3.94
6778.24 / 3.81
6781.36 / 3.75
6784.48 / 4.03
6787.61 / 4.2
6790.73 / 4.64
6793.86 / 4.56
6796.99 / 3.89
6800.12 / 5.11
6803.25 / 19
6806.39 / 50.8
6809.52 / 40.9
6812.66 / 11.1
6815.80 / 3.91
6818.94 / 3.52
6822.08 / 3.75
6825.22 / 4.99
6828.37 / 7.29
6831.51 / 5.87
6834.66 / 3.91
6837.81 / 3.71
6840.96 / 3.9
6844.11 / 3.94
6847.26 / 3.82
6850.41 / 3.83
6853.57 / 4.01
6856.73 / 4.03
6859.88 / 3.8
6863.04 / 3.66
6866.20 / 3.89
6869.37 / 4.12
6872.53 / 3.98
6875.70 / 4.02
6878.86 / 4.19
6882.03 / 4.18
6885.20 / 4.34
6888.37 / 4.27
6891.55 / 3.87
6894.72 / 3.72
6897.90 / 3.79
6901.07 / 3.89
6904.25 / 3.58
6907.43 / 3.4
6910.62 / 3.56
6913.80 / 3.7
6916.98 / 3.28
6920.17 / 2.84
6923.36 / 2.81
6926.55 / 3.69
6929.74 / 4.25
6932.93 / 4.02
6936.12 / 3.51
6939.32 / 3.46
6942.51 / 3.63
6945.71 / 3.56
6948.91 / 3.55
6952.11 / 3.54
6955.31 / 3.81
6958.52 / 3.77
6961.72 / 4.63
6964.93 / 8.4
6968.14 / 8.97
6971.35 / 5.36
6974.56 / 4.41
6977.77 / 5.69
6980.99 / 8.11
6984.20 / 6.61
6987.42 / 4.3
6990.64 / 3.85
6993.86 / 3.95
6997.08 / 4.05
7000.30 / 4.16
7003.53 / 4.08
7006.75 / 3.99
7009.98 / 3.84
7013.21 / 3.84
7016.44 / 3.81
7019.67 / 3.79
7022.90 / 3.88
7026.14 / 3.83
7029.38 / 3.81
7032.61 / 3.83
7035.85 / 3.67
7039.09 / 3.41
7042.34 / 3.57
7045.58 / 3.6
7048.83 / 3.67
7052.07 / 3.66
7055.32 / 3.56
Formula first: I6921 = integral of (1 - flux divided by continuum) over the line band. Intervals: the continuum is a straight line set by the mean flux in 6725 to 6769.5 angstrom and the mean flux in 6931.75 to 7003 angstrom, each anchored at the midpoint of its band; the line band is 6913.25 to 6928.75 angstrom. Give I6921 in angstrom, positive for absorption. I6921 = 4.5 angstrom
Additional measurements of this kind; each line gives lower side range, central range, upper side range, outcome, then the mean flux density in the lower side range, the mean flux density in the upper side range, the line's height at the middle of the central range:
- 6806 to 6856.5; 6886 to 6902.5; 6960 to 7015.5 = 7.7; 8.82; 5.17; 7.35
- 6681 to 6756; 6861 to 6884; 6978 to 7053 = 0.4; 3.96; 4.17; 4.07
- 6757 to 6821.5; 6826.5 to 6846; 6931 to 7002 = 8.0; 9.21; 4.79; 8.04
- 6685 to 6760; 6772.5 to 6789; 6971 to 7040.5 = 0.5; 3.98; 4.36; 4.06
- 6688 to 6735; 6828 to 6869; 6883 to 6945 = -4.2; 4.06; 3.67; 3.79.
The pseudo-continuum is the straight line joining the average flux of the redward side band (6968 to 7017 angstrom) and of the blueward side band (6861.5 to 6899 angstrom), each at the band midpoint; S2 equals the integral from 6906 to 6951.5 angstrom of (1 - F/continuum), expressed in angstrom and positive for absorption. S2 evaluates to 8.8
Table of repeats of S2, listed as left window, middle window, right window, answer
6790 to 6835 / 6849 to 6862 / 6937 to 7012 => 7.91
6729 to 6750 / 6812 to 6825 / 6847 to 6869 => -4.08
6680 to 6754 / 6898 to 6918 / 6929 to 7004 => 4.25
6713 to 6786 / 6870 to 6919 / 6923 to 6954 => -1.69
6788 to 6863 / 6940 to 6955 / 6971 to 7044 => 5.67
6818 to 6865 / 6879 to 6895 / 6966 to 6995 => 2.17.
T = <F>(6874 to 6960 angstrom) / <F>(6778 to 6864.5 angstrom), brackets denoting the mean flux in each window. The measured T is 0.5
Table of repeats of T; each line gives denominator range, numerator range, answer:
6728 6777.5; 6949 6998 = 1.33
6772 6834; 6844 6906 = 0.41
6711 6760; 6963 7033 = 1.21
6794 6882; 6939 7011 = 0.60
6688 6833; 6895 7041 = 0.65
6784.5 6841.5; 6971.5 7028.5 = 0.44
